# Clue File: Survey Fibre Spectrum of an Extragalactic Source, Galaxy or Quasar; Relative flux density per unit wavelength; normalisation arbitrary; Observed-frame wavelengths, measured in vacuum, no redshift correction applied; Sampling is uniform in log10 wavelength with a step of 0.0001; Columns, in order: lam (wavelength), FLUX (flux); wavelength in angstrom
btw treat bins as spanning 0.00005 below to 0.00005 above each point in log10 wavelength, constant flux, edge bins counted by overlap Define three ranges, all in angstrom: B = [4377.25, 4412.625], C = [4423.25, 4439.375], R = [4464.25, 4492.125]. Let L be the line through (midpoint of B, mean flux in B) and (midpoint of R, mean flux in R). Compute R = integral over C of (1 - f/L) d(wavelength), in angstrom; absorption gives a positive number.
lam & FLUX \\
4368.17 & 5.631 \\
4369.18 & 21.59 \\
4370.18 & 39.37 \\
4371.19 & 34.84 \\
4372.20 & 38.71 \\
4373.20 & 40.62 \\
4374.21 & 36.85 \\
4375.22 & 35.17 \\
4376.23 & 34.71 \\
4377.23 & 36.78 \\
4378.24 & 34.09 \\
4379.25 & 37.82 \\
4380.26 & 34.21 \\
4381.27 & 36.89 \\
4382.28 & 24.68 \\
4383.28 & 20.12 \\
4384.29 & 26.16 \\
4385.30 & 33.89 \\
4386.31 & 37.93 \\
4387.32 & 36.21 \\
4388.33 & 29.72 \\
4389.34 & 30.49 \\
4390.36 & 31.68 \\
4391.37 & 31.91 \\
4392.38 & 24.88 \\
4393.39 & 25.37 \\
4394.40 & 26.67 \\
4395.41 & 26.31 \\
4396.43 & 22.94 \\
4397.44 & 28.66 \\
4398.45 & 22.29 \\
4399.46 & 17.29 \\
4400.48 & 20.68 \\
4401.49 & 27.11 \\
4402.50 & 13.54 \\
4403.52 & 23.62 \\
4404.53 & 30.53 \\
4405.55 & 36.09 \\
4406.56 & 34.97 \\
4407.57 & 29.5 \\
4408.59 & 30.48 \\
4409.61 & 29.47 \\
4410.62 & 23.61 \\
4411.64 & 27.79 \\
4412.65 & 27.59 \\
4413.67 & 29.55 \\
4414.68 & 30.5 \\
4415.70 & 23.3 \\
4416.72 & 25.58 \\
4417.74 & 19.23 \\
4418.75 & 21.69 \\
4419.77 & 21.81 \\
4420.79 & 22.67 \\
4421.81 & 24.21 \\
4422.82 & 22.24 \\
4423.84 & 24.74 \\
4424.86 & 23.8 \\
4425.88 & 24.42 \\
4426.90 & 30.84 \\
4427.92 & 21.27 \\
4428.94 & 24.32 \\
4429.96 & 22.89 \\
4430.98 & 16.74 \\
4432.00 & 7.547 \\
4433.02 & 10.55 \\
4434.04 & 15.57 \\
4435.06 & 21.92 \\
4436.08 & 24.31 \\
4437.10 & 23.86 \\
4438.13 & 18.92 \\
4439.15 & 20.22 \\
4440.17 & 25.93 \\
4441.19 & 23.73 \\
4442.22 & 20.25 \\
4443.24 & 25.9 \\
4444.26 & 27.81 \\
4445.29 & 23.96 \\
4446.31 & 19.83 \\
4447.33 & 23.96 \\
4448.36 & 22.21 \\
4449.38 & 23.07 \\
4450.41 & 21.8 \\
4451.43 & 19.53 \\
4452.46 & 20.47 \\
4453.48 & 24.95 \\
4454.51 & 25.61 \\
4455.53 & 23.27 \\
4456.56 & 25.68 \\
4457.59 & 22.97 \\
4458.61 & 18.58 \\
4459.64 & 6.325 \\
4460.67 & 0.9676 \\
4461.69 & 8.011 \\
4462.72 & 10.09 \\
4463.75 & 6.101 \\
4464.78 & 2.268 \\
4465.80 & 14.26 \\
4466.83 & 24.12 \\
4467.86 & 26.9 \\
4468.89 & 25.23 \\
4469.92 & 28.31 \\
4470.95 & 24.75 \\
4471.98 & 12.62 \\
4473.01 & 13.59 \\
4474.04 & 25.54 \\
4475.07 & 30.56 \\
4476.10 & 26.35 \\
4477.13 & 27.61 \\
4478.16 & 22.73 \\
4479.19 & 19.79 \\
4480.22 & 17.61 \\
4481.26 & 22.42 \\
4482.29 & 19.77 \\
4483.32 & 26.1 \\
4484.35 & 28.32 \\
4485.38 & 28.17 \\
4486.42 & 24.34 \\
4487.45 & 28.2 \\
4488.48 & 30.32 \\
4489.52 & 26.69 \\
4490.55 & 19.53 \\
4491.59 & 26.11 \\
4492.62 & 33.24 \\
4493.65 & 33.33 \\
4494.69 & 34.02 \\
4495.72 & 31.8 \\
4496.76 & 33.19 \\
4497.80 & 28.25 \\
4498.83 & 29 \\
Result 3.3 angstrom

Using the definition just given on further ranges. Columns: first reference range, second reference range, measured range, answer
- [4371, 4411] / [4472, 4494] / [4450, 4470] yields 6.62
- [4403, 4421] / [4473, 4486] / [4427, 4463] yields 8.02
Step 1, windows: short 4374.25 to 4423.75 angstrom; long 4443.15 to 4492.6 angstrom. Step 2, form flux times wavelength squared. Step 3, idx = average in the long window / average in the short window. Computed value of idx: 0.79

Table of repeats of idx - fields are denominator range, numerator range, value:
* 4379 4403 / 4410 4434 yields 0.83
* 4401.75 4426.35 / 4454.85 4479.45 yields 0.74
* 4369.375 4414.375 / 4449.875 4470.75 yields 0.62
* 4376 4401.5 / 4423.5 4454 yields 0.77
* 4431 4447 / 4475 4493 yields 1.25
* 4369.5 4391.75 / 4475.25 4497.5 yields 0.83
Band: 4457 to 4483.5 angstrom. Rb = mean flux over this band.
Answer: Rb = 18.5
